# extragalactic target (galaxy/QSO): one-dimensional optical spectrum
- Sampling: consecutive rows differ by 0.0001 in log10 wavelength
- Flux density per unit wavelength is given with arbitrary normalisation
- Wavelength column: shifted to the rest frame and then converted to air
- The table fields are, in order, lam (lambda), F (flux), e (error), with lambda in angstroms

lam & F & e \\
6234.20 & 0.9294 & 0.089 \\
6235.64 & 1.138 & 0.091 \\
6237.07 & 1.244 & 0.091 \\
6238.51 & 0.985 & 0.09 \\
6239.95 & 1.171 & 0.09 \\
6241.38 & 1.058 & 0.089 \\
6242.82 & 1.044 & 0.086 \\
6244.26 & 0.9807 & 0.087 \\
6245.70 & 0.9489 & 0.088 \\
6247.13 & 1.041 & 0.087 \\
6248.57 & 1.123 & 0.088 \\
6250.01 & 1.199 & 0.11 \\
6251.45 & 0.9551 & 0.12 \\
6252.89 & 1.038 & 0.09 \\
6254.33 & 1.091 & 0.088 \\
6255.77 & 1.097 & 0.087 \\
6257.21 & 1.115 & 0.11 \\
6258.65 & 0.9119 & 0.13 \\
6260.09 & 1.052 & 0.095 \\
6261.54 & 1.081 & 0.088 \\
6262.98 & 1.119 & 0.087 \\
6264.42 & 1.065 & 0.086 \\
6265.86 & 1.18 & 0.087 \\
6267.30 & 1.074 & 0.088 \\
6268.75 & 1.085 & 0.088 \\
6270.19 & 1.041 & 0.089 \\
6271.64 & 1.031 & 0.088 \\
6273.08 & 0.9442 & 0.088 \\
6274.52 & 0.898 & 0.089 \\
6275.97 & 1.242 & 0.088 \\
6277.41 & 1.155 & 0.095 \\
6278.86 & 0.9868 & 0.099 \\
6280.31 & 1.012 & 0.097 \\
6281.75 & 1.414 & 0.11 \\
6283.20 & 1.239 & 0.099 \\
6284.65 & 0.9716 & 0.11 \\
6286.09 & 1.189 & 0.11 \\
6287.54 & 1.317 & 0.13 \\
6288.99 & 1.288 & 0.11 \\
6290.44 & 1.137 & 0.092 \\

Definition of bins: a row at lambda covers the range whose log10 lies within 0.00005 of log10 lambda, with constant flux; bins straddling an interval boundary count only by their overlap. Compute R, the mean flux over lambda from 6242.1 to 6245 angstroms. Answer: 1.01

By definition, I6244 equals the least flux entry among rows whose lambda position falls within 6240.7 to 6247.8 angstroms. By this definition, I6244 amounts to 0.9489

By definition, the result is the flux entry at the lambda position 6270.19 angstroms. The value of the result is 1.041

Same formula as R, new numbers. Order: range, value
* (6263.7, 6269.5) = 1.1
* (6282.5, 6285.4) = 1.11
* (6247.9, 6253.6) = 1.08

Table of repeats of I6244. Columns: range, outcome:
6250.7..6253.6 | 0.9551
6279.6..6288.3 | 0.9716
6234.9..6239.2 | 0.985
